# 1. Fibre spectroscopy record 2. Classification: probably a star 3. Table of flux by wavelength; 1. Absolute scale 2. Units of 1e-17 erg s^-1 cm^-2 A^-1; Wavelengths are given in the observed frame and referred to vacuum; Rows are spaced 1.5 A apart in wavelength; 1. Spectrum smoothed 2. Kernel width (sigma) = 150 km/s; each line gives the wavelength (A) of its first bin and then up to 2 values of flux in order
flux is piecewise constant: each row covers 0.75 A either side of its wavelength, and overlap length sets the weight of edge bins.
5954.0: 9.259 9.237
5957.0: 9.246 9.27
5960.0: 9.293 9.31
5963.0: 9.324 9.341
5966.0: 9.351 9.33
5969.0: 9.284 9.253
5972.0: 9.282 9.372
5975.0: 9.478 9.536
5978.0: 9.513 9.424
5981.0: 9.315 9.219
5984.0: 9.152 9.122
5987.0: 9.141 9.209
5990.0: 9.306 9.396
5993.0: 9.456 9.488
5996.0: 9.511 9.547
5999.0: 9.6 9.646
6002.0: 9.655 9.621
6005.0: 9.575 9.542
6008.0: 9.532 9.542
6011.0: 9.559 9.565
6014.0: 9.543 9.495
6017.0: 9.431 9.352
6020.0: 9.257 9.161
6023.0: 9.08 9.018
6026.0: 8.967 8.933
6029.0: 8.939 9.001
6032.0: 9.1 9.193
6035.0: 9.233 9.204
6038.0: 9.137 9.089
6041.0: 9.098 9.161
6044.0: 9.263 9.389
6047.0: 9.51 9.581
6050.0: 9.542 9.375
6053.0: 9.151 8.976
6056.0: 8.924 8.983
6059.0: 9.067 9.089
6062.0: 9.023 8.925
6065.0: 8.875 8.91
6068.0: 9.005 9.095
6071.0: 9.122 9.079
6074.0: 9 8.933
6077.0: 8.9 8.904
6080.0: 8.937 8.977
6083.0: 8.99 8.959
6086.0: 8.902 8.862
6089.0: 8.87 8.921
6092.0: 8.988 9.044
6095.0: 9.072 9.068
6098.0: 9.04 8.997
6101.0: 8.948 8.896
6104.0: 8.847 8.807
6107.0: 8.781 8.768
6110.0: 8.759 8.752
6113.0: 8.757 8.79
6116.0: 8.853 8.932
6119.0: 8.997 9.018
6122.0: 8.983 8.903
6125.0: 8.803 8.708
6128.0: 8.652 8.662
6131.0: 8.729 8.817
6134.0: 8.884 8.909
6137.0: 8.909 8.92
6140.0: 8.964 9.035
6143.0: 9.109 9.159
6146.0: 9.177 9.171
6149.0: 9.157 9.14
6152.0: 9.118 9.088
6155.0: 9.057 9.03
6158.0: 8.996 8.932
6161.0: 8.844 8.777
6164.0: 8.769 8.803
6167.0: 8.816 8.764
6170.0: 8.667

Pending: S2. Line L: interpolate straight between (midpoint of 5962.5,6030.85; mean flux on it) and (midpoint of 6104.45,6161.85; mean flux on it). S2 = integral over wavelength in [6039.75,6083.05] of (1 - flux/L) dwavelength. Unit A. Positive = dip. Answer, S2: 0.3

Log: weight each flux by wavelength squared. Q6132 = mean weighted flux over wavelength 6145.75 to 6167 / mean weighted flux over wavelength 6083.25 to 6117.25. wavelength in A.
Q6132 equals 1.03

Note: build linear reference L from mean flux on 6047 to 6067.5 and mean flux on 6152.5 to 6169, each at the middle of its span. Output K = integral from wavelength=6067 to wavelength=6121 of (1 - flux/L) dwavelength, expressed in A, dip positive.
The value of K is 0.7 A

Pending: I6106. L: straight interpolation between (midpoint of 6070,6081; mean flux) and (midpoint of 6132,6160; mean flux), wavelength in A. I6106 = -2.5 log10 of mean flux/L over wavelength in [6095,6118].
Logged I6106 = 0.02 mag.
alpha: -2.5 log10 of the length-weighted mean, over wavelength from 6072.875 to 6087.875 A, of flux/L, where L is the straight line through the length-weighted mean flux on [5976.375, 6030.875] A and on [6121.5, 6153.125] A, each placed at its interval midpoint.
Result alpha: 0.02 mag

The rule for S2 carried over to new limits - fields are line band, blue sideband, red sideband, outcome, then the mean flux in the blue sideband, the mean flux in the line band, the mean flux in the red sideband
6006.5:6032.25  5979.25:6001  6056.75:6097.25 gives -0.11 A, 9.36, 9.27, 8.98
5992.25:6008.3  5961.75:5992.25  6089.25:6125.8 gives -0.55 A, 9.32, 9.56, 8.9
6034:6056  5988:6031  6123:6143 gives -0.06 A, 9.38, 9.25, 8.85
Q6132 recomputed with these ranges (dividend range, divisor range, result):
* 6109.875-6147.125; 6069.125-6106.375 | 1.01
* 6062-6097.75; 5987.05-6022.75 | 0.97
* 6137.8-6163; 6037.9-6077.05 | 1.02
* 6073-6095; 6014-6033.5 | 1.00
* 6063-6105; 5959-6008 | 0.99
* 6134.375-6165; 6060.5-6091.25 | 1.03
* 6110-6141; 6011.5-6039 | 0.99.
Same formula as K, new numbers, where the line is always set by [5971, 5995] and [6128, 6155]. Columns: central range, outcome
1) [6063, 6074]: 0.2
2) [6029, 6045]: 0.1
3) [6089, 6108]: 0.3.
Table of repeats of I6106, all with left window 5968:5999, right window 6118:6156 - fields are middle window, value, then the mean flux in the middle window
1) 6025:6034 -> 0.03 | 9.02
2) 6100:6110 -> 0.03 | 8.84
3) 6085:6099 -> 0.01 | 8.97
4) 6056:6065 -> 0.02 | 9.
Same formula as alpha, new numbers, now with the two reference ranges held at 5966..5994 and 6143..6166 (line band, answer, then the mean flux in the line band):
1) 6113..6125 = 0.02 mag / 8.91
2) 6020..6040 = 0.02 mag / 9.09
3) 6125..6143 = 0.03 mag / 8.85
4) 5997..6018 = -0.03 mag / 9.56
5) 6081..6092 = 0.03 mag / 8.93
